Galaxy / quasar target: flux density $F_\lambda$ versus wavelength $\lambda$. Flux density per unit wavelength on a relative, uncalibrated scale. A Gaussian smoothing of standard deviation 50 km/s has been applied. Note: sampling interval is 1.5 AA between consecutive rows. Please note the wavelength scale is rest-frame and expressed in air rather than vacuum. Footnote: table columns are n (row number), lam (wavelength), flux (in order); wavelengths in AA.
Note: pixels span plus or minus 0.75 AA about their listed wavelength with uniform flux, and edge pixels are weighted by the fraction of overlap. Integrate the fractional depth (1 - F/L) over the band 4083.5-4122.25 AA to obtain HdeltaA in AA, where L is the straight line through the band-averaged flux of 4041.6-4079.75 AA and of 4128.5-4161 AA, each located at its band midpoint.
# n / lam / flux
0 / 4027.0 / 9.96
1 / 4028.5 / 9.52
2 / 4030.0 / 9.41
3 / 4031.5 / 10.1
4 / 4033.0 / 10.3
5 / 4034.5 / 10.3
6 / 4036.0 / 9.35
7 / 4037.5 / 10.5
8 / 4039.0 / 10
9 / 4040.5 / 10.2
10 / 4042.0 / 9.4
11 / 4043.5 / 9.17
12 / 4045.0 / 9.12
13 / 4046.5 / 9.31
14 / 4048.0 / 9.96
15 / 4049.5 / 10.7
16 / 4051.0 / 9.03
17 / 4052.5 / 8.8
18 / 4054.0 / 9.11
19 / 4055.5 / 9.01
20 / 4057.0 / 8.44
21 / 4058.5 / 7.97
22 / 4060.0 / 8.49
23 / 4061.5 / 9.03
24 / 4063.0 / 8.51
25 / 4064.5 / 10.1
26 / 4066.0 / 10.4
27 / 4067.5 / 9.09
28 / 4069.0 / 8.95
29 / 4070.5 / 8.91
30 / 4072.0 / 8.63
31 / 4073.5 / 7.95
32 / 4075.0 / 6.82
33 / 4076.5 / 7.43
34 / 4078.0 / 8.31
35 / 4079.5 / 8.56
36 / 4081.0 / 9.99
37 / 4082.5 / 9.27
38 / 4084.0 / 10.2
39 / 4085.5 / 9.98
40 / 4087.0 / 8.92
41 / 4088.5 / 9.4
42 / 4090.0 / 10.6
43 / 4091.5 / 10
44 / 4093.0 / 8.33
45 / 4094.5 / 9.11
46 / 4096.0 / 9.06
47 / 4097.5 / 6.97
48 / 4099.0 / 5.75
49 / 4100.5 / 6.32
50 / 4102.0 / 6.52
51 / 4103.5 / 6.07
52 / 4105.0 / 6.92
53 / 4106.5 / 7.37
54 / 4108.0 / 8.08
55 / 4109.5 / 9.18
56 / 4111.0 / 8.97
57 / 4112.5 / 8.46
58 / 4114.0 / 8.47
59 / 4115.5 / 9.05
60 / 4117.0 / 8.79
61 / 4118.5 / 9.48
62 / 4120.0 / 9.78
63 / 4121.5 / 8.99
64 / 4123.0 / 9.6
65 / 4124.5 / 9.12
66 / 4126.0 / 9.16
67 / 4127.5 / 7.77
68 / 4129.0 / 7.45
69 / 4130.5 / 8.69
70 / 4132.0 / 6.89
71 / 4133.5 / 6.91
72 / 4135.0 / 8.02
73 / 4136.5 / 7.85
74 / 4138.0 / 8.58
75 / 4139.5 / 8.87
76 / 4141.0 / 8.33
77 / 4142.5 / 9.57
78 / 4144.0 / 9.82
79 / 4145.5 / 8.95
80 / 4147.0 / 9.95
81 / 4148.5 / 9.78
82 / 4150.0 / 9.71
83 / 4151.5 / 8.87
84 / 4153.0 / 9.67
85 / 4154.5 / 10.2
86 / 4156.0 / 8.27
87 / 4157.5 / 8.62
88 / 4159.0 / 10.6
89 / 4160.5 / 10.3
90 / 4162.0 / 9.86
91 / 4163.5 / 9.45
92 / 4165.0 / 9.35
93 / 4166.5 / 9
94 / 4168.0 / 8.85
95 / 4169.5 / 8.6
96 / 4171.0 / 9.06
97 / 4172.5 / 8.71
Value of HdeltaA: 1.8 AA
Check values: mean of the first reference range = 8.89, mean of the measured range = 8.48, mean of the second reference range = 8.9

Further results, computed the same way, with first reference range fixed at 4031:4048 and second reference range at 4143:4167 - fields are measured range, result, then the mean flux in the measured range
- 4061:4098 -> 2.7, 8.99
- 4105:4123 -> 1.7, 8.74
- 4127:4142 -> 2.5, 7.97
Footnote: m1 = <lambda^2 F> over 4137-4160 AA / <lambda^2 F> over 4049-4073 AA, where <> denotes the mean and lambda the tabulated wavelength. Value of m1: 1.07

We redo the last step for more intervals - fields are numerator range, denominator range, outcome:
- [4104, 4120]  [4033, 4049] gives 0.90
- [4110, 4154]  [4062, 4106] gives 1.06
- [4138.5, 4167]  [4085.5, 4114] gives 1.18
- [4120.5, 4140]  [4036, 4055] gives 0.90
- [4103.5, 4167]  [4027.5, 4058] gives 0.97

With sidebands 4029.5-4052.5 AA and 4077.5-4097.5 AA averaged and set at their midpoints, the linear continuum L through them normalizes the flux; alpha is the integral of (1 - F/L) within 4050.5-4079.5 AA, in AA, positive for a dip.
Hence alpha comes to 2.6 AA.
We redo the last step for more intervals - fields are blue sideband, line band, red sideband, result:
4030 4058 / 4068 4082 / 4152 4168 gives 1.66 AA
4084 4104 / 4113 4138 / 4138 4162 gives 1.21 AA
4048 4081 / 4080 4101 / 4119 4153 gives -0.15 AA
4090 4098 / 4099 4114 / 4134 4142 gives 2.14 AA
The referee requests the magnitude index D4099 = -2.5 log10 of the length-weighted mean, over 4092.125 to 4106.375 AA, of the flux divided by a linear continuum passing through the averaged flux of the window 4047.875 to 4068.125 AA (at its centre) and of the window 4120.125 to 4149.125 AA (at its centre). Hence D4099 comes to 0.22 mag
